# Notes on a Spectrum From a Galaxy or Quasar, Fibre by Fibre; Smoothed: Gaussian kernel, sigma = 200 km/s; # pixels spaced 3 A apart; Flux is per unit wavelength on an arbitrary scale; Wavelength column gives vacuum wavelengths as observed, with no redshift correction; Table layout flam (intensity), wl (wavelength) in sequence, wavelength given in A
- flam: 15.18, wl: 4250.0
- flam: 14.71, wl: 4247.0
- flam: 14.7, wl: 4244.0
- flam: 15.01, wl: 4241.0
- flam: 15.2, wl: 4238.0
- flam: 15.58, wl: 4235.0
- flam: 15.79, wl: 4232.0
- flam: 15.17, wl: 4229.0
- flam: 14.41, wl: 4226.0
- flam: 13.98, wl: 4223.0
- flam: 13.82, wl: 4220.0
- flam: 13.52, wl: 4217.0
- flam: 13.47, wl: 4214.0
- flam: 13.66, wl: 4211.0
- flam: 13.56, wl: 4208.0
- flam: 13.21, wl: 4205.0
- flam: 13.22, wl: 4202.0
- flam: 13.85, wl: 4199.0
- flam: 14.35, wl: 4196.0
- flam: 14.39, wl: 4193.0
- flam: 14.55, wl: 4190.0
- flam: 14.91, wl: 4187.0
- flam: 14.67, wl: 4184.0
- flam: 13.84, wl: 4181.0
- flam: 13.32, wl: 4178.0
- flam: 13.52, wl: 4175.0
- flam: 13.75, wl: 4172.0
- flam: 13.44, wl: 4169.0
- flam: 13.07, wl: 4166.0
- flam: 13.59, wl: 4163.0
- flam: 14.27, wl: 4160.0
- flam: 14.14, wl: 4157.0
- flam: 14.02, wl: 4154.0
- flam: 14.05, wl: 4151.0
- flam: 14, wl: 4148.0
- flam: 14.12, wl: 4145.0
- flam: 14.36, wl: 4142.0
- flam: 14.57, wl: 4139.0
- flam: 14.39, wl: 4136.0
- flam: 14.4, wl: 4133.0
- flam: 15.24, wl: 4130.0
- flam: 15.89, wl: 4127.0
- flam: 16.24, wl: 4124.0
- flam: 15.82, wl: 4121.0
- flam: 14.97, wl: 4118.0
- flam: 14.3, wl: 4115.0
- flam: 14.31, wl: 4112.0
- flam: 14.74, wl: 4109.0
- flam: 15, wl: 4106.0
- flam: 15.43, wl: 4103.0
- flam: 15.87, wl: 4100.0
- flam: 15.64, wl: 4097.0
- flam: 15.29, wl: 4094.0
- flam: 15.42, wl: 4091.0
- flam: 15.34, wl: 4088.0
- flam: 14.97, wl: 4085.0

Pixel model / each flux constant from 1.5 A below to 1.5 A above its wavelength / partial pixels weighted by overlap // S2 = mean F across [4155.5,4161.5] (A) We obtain 14.2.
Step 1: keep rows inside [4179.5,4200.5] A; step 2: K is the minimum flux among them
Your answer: 13.84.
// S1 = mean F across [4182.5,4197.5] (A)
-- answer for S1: 14.6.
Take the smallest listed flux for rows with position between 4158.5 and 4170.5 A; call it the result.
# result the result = 13.07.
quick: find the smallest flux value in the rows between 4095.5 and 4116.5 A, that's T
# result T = 14.3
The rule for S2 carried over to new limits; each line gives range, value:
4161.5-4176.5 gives 13.5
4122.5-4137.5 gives 15.2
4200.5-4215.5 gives 13.4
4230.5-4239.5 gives 15.5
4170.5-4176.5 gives 13.6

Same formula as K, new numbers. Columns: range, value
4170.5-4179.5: 13.32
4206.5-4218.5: 13.47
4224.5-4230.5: 14.41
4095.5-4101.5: 15.64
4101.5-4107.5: 15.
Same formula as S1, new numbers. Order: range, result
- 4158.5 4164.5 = 13.9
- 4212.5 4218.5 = 13.5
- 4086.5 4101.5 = 15.5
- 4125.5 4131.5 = 15.6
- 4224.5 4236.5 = 15.2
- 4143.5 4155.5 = 14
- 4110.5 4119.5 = 14.5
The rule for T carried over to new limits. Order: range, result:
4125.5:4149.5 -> 14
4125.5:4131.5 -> 15.24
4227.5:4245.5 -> 14.7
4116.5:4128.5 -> 14.97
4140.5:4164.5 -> 13.59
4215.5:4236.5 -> 13.52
